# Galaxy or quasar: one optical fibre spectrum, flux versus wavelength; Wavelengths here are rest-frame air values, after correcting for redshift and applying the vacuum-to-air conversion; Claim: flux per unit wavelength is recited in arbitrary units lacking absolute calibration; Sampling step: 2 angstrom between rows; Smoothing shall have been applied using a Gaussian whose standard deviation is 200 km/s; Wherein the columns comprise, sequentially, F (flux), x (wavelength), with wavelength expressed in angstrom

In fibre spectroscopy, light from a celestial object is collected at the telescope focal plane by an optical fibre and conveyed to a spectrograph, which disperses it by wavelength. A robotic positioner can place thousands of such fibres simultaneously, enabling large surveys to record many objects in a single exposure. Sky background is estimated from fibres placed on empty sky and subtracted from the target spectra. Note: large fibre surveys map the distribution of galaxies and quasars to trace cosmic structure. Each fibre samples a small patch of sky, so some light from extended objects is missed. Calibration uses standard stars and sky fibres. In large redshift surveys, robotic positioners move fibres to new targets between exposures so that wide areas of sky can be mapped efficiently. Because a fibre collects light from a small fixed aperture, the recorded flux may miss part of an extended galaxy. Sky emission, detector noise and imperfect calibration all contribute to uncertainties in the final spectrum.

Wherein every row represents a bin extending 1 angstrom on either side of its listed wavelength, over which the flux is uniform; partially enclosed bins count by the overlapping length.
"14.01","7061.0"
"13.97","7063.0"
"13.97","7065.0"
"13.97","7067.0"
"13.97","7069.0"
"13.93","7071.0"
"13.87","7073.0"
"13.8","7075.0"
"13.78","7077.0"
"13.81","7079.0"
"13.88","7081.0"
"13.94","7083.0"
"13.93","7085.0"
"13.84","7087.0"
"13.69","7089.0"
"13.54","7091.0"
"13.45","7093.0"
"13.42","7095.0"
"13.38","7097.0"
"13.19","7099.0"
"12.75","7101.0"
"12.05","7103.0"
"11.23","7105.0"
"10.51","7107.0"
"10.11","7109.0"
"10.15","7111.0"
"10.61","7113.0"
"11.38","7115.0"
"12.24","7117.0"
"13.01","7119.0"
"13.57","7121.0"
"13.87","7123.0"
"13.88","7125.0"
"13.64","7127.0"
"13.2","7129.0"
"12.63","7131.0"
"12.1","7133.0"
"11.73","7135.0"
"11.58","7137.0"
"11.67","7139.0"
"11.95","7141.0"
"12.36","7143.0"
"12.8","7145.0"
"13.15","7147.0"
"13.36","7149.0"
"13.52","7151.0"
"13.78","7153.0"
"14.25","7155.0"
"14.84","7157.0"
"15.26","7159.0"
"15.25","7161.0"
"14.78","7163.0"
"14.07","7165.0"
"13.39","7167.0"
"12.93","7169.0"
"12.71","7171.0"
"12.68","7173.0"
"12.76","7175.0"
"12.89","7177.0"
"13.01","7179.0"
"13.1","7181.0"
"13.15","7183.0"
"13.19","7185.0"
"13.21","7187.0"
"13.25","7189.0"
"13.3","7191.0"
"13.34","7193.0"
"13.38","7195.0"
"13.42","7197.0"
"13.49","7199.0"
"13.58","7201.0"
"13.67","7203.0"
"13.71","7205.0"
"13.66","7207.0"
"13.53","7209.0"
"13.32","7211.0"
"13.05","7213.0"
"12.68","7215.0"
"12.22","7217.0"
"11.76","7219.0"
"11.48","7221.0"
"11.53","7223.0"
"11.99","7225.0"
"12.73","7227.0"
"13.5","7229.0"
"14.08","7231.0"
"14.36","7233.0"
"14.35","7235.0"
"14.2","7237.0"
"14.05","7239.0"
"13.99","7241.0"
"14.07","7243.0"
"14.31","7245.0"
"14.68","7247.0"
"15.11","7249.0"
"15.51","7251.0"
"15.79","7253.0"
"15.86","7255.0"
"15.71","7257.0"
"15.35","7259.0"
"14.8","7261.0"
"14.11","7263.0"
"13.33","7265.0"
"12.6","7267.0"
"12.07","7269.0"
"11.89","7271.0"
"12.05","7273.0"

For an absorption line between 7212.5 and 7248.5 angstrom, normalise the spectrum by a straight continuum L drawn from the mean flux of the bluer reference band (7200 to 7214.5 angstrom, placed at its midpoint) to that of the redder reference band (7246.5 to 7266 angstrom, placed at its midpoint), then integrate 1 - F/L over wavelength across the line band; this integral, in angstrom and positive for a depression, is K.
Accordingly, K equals 2.3 angstrom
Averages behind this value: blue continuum 13.5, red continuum 15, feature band 13.3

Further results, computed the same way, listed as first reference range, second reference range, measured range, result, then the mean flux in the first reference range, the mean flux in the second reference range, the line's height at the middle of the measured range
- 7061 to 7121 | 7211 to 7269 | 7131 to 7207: 0.82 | 13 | 13.8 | 13.4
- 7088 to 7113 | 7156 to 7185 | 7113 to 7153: 0.54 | 12.2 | 13.6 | 12.9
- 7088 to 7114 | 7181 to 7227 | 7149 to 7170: -2.55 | 12.2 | 13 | 12.6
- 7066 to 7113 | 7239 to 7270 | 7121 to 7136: 0.34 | 13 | 14.5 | 13.3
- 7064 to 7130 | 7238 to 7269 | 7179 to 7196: 0.82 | 13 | 14.5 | 13.9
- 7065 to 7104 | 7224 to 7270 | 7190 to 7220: 1.78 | 13.6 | 14.2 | 14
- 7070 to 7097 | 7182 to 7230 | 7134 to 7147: 1.26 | 13.7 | 13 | 13.4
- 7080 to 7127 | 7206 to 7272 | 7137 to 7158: -0.11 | 12.7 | 13.7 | 13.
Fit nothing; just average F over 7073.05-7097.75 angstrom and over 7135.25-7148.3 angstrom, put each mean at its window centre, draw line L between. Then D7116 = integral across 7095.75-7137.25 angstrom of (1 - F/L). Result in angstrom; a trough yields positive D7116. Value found 2.1 angstrom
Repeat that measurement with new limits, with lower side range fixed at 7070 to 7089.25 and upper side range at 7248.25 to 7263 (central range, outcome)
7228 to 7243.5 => 1.14 angstrom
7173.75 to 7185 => 1.31 angstrom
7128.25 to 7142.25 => 2.17 angstrom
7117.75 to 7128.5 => 0.52 angstrom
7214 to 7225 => 2.27 angstrom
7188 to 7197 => 0.91 angstrom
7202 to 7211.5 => 0.86 angstrom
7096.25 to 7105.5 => 0.97 angstrom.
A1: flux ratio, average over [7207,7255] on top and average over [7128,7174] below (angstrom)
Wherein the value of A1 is 1.03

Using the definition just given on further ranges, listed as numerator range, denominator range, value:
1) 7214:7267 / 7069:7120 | 1.08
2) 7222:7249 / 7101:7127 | 1.15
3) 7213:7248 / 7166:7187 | 1.02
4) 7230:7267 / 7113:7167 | 1.11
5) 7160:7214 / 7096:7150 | 1.09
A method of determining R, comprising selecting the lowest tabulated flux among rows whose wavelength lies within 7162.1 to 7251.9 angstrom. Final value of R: 11.48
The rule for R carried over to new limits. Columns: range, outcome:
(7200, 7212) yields 13.32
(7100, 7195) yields 10.11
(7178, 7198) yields 13.01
